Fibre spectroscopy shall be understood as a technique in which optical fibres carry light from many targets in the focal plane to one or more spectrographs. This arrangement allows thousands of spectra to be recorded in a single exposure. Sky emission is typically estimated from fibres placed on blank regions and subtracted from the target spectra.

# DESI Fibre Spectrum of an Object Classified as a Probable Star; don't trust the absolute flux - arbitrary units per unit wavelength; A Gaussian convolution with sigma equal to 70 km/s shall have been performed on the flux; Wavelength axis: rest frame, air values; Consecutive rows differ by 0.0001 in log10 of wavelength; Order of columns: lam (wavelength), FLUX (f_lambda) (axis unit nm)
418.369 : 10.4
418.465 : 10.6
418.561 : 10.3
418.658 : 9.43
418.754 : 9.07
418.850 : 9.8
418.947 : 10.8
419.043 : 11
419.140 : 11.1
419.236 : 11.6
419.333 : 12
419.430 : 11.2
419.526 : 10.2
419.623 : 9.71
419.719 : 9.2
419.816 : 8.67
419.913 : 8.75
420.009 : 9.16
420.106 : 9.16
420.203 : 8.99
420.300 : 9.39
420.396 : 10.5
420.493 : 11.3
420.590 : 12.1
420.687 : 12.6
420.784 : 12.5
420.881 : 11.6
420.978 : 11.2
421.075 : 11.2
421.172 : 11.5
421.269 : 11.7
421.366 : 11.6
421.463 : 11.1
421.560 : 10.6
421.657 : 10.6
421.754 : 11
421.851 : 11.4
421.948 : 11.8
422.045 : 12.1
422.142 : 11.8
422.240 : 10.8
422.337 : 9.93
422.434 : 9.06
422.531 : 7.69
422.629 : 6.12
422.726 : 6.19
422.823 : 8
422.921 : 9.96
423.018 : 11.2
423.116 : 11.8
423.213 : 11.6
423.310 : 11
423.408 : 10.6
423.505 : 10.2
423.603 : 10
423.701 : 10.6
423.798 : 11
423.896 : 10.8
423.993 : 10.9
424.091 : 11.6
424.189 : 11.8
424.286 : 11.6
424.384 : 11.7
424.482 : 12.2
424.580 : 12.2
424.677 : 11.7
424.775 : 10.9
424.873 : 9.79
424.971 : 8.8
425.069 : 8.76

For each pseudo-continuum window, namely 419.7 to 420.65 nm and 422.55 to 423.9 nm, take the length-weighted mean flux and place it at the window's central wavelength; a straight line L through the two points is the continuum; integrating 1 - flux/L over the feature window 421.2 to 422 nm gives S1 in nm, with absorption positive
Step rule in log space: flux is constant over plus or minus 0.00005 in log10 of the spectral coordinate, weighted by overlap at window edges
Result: -0.12 nm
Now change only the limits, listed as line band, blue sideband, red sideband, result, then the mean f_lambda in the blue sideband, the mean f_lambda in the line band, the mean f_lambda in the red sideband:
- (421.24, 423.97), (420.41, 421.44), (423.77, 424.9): 0.276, 11.7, 10.4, 11.4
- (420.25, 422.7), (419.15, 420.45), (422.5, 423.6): -0.269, 9.93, 10.8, 9.53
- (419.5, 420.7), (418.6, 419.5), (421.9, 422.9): 0.039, 10.7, 9.9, 9.36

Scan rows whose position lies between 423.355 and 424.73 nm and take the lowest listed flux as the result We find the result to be 10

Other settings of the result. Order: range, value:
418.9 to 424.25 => 6.12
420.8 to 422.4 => 9.93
